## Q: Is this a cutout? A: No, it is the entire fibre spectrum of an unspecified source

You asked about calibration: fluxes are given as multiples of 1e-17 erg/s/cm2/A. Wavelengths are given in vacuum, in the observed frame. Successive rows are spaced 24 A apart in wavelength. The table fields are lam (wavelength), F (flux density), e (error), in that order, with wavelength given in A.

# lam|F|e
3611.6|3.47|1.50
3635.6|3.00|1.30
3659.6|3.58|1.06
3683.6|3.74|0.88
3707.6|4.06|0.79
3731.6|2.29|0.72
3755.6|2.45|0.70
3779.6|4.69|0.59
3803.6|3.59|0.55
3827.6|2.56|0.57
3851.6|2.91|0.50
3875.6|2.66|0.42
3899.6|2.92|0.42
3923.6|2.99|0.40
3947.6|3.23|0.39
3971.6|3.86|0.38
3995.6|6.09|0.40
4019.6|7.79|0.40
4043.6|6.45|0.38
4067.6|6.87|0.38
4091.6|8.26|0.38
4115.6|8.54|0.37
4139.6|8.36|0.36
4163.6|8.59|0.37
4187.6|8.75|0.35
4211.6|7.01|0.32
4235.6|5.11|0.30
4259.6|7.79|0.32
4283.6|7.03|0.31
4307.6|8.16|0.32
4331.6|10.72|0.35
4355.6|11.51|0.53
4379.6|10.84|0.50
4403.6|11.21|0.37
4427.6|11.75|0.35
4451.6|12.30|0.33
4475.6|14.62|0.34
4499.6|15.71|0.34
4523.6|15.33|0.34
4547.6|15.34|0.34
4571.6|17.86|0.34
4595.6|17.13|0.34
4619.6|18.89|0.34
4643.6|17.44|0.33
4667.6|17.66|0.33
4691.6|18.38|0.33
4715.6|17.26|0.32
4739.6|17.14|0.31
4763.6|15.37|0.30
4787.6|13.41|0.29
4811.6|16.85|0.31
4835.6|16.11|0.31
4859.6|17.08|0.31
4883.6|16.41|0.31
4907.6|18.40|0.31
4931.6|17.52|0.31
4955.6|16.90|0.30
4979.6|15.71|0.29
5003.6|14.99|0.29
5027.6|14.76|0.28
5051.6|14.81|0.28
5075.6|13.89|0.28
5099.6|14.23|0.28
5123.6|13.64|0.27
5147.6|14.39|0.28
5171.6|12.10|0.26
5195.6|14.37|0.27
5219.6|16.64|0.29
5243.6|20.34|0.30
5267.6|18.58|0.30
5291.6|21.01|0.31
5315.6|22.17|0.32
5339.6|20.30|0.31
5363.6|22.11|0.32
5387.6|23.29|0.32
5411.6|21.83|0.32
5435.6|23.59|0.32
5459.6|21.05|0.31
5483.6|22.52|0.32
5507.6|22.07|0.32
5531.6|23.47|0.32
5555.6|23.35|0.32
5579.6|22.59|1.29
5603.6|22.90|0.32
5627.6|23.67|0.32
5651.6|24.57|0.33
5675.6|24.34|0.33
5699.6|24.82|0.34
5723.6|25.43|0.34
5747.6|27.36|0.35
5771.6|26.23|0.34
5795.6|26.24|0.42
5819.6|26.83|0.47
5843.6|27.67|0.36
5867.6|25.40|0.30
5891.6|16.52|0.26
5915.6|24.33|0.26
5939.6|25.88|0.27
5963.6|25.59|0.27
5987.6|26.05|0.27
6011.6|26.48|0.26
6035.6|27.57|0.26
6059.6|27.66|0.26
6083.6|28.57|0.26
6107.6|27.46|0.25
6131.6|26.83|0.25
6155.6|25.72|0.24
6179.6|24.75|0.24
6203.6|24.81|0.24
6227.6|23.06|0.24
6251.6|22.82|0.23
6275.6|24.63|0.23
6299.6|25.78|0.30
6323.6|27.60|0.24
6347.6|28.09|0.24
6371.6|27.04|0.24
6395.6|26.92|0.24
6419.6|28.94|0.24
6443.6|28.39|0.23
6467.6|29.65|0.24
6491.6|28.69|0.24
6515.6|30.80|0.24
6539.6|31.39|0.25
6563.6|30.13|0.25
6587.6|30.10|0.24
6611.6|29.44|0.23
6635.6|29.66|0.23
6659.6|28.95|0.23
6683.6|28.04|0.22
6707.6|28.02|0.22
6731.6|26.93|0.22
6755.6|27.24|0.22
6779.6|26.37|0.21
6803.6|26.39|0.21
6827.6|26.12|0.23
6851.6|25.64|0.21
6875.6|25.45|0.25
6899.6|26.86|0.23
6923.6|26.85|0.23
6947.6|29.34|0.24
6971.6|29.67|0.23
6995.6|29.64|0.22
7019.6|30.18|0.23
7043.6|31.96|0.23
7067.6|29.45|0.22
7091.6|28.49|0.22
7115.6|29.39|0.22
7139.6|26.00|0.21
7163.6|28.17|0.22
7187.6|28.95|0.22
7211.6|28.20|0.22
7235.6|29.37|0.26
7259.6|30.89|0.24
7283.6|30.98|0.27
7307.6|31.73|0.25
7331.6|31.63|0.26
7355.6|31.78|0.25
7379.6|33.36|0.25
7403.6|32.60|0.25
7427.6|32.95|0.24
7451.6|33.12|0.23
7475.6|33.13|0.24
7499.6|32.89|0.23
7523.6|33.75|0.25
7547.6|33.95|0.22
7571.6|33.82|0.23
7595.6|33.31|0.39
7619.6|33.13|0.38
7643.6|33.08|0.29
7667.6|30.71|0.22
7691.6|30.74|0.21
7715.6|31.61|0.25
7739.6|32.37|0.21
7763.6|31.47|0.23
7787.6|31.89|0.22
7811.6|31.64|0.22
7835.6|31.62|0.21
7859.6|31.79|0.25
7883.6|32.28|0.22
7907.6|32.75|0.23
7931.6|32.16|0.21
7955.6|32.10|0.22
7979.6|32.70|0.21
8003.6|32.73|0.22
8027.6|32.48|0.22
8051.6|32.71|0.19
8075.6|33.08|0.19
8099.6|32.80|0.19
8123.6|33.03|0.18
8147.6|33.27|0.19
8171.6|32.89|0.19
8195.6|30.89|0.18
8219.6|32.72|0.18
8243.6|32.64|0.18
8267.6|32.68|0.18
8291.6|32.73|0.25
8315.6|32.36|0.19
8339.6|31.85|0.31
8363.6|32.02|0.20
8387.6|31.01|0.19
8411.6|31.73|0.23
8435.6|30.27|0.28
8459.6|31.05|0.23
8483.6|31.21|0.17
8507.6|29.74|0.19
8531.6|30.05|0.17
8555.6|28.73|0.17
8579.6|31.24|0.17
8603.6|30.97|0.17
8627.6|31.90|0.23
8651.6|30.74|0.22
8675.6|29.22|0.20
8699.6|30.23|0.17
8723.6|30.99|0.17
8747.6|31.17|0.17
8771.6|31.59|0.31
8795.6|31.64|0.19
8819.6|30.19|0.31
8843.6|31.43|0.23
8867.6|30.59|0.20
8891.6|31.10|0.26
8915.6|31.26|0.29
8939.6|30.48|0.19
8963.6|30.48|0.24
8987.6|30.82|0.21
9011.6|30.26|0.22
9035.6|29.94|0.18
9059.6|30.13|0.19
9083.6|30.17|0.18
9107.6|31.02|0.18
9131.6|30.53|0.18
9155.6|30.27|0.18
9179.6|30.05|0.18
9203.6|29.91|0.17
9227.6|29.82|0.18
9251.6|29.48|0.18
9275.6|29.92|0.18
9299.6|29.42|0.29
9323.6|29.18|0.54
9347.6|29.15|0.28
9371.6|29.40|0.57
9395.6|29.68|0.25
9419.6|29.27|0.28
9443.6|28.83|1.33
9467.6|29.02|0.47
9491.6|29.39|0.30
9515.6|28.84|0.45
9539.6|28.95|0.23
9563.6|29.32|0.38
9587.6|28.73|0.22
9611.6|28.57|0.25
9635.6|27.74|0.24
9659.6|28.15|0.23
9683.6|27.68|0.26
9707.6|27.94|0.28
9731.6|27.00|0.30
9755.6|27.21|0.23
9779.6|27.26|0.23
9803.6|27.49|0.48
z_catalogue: 0.000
